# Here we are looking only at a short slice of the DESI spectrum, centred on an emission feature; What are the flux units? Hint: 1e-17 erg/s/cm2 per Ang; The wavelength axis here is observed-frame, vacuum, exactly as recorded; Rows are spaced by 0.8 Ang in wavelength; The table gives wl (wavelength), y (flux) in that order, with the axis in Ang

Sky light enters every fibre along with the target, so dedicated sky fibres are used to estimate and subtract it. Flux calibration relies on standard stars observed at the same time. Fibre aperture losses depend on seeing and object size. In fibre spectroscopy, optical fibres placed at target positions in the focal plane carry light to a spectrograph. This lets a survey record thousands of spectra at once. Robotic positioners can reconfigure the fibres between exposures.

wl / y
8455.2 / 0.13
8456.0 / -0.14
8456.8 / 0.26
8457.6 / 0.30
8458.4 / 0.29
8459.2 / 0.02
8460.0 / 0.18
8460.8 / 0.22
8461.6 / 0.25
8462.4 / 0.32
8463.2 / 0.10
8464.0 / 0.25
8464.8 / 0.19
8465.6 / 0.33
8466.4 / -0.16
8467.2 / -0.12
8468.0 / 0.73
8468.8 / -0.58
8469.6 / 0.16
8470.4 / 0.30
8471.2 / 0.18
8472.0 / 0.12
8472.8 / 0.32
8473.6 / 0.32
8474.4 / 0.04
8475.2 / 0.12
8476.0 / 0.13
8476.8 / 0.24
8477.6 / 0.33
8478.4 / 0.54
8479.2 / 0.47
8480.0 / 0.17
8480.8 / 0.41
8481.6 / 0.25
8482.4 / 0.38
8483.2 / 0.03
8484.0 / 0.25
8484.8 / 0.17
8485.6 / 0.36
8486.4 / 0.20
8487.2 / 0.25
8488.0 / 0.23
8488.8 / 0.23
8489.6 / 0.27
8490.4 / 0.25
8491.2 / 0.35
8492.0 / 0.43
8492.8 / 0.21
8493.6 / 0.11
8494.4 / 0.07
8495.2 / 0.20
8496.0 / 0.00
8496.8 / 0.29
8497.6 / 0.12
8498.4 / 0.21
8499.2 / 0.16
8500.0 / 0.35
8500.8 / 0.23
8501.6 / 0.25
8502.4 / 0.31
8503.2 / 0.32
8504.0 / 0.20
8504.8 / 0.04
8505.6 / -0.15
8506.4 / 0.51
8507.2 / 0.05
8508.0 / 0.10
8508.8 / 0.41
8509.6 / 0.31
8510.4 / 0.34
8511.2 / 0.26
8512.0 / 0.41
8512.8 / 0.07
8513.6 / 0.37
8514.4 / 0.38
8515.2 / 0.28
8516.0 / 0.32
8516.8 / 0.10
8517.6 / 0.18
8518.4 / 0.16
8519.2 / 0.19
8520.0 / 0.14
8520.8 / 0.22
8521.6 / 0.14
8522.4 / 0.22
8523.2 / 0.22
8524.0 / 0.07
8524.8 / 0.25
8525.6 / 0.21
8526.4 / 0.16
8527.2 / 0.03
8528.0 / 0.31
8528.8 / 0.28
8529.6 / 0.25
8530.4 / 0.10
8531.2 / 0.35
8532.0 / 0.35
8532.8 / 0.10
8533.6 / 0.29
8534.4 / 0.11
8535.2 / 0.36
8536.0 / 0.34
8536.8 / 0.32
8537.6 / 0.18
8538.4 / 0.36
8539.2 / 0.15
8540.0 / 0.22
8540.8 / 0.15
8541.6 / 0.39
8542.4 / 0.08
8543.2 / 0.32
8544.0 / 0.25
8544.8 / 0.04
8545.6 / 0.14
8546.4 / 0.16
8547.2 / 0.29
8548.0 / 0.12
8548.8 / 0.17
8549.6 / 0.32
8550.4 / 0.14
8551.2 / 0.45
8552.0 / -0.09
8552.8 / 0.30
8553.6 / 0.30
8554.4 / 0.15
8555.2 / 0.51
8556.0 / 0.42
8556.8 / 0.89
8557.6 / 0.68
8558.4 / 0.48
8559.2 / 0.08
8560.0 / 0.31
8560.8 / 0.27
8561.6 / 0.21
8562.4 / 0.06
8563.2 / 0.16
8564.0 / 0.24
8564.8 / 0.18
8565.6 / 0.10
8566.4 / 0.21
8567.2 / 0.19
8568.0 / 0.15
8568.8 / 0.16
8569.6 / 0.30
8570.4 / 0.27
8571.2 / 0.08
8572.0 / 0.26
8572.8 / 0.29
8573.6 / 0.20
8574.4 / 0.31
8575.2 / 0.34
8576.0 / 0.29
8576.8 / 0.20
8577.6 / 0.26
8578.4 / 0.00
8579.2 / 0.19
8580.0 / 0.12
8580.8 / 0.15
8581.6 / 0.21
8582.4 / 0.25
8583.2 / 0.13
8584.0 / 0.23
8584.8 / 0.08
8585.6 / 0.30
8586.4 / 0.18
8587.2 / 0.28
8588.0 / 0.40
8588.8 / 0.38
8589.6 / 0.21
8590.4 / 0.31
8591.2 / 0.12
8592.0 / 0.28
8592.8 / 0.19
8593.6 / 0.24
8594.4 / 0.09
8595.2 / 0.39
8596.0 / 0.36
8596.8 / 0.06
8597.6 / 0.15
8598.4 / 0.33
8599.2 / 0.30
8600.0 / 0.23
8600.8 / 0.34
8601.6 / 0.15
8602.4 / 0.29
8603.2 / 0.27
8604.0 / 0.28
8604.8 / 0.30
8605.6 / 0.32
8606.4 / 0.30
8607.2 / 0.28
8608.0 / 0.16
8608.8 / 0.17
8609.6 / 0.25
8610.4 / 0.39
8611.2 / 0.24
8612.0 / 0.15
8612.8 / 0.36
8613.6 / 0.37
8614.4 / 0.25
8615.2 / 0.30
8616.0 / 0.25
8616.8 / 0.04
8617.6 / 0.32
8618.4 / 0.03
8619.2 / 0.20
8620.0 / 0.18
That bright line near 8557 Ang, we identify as H-gamma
